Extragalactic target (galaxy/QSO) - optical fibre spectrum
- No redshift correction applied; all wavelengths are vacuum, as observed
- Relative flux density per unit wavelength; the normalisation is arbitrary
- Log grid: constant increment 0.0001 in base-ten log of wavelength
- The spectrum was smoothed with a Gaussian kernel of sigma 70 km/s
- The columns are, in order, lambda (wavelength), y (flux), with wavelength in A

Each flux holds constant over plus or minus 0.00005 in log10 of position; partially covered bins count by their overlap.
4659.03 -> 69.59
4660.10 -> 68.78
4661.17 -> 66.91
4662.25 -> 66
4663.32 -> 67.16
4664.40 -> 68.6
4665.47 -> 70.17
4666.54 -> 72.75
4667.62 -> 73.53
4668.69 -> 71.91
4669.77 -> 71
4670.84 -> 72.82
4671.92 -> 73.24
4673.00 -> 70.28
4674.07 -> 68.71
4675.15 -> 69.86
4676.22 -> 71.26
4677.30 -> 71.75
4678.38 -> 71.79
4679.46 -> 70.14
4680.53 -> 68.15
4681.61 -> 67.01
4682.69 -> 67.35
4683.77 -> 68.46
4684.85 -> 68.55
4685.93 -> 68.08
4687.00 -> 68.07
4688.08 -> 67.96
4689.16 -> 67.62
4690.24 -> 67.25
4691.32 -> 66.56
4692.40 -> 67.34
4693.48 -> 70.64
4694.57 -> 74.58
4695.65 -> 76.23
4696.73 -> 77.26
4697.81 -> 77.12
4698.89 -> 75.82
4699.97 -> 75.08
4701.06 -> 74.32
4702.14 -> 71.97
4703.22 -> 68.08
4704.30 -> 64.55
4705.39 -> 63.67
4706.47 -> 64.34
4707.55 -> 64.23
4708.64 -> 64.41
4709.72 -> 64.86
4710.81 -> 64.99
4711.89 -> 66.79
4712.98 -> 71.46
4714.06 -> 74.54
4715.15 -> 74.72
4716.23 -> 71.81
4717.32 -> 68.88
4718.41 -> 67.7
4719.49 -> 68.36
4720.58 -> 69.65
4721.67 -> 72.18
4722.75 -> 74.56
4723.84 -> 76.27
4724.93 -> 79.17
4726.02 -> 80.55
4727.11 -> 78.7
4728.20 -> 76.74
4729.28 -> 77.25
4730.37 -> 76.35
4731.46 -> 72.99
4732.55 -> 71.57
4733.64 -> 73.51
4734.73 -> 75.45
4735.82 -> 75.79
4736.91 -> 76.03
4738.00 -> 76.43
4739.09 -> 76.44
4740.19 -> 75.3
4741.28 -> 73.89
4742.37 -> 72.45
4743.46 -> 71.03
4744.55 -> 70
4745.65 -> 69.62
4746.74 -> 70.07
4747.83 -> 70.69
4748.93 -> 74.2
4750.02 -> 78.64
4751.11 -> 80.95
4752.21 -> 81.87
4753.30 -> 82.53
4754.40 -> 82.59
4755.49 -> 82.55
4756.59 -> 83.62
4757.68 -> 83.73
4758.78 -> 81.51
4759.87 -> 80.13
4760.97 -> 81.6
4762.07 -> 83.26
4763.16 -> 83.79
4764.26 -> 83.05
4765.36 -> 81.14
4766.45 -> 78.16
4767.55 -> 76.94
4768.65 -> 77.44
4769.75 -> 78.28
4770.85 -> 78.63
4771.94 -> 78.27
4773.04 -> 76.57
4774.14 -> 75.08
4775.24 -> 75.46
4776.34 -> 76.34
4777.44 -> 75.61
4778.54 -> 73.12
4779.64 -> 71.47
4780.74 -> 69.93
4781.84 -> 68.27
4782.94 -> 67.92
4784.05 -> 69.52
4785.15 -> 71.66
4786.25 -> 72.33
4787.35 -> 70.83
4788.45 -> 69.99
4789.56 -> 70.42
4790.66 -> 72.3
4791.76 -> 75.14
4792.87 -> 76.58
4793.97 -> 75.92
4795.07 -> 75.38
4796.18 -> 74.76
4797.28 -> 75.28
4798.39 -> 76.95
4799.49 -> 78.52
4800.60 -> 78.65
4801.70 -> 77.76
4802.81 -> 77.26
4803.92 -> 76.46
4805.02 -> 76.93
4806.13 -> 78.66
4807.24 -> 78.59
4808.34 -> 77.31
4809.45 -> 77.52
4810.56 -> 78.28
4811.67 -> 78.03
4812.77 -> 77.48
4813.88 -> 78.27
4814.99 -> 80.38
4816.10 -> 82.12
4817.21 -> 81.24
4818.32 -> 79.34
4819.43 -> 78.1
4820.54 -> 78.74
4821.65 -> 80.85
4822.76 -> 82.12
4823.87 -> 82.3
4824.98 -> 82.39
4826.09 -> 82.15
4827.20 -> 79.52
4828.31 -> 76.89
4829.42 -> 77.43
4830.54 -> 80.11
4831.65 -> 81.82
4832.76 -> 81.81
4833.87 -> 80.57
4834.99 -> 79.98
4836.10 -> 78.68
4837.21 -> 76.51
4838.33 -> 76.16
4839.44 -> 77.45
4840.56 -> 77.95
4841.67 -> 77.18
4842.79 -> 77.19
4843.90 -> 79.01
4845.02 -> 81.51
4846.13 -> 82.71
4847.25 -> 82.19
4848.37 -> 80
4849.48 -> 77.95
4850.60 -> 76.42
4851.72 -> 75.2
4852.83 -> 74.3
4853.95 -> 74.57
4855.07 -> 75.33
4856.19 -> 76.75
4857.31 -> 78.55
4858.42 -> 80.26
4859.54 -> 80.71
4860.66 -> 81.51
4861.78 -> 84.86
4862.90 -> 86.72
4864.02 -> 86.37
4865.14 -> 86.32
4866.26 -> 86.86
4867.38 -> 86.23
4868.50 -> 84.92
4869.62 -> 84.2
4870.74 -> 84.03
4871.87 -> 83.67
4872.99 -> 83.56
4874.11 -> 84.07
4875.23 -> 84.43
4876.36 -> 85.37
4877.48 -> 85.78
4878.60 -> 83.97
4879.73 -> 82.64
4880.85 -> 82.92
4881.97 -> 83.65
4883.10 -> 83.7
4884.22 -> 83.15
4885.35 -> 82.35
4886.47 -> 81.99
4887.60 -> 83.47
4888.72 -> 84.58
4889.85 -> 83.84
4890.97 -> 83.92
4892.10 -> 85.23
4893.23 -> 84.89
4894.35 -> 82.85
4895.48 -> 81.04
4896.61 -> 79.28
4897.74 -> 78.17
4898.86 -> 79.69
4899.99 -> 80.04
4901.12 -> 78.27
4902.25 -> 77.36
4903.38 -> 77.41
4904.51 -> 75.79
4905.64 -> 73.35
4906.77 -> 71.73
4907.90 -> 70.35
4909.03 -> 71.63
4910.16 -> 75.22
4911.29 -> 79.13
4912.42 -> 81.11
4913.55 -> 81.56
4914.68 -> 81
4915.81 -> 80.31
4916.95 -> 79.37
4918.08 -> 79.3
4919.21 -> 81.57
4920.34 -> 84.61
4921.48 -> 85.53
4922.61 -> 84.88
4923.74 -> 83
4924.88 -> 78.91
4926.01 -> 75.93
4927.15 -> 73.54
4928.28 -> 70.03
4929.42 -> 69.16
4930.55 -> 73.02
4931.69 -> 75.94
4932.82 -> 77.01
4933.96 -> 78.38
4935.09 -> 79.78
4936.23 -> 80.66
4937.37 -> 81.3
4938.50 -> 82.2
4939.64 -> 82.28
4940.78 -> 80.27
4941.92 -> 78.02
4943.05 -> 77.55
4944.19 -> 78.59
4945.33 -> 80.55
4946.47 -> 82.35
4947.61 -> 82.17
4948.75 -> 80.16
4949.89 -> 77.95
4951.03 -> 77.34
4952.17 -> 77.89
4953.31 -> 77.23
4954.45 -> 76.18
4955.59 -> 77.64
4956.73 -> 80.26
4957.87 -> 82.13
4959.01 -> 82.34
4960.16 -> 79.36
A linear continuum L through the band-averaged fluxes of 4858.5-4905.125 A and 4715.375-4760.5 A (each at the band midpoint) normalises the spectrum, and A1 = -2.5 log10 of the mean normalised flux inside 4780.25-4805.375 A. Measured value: 0.07 mag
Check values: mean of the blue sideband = 75.7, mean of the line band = 73.8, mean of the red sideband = 82.9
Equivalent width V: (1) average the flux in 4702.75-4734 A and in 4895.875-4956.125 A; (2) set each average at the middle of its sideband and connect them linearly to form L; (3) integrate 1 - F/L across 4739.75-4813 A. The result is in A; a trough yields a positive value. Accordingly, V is -3.2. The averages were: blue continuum 71.1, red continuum 78.3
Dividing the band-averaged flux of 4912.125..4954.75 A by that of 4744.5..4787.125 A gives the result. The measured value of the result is 1.0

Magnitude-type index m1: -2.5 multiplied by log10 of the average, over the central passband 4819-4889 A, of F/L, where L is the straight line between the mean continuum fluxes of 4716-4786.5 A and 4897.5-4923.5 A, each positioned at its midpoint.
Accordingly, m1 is -0.05 mag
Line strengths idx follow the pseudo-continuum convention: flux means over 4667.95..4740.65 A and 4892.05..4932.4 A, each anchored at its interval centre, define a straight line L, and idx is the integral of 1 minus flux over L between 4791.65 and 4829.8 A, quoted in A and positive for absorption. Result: -1.78 A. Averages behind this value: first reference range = 71.4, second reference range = 78.2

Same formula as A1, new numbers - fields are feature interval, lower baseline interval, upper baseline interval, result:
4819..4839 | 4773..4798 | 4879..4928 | -0.059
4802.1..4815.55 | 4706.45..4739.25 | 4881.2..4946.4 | -0.031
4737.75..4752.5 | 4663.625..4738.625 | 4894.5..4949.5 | -0.021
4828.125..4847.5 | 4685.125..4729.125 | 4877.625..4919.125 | -0.026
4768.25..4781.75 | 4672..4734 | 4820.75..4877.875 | 0.008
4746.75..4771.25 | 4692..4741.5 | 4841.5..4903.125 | -0.071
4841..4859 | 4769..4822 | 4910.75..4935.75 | -0.014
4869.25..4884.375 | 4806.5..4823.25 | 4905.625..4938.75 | -0.072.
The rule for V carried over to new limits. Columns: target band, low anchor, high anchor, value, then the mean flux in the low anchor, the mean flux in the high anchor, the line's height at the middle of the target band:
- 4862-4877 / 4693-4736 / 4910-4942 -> -1.53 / 72.1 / 79.1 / 77.3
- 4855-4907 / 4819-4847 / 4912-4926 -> -0.95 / 79.6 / 81.6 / 80.7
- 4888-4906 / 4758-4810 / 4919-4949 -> -0.48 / 76.1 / 79.1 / 78.4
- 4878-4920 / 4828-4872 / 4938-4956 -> -0.23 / 80.3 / 79.3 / 79.8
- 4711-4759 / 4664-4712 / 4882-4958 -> -2.24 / 69.8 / 79.3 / 71.7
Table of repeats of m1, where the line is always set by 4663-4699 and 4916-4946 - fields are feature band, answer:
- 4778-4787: 0.05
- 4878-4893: -0.08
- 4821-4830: -0.07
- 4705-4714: 0.08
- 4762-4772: -0.09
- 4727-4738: -0.05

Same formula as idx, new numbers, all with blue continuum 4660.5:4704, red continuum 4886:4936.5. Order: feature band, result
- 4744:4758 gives -0.89 A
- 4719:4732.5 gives -0.56 A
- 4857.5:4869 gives -1.06 A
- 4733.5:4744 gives -0.30 A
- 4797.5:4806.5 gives -0.31 A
